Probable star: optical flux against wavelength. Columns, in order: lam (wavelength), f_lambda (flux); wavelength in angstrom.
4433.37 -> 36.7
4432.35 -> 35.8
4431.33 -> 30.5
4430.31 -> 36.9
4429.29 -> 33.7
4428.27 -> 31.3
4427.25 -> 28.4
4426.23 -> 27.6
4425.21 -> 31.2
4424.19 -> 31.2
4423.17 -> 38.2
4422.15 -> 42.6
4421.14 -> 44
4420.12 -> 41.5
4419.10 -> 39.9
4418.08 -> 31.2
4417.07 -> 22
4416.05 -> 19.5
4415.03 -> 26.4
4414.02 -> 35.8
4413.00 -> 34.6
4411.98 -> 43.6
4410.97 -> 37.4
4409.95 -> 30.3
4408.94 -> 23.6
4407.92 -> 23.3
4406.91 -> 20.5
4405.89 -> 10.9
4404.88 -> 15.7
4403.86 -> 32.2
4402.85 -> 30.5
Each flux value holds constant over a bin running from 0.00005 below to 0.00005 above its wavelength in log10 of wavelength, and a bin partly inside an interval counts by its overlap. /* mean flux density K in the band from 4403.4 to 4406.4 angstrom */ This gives 19.4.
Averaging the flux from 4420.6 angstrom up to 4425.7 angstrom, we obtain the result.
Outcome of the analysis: 37.5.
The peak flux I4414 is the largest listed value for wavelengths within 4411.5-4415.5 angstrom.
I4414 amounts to 43.6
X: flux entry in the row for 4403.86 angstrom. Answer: 32.2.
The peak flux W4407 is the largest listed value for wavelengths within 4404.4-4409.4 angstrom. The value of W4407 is 23.6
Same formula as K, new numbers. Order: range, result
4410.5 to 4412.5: 40.6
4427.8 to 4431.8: 33.1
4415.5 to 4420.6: 30.7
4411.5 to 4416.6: 31.8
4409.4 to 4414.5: 36.2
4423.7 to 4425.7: 31.2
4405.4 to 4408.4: 18.2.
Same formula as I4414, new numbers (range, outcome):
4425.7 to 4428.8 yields 31.3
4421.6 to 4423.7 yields 42.6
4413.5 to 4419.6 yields 39.9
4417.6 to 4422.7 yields 44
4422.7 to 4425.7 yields 38.2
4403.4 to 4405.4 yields 32.2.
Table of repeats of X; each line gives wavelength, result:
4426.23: 27.6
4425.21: 31.2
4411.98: 43.6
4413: 34.6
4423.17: 38.2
